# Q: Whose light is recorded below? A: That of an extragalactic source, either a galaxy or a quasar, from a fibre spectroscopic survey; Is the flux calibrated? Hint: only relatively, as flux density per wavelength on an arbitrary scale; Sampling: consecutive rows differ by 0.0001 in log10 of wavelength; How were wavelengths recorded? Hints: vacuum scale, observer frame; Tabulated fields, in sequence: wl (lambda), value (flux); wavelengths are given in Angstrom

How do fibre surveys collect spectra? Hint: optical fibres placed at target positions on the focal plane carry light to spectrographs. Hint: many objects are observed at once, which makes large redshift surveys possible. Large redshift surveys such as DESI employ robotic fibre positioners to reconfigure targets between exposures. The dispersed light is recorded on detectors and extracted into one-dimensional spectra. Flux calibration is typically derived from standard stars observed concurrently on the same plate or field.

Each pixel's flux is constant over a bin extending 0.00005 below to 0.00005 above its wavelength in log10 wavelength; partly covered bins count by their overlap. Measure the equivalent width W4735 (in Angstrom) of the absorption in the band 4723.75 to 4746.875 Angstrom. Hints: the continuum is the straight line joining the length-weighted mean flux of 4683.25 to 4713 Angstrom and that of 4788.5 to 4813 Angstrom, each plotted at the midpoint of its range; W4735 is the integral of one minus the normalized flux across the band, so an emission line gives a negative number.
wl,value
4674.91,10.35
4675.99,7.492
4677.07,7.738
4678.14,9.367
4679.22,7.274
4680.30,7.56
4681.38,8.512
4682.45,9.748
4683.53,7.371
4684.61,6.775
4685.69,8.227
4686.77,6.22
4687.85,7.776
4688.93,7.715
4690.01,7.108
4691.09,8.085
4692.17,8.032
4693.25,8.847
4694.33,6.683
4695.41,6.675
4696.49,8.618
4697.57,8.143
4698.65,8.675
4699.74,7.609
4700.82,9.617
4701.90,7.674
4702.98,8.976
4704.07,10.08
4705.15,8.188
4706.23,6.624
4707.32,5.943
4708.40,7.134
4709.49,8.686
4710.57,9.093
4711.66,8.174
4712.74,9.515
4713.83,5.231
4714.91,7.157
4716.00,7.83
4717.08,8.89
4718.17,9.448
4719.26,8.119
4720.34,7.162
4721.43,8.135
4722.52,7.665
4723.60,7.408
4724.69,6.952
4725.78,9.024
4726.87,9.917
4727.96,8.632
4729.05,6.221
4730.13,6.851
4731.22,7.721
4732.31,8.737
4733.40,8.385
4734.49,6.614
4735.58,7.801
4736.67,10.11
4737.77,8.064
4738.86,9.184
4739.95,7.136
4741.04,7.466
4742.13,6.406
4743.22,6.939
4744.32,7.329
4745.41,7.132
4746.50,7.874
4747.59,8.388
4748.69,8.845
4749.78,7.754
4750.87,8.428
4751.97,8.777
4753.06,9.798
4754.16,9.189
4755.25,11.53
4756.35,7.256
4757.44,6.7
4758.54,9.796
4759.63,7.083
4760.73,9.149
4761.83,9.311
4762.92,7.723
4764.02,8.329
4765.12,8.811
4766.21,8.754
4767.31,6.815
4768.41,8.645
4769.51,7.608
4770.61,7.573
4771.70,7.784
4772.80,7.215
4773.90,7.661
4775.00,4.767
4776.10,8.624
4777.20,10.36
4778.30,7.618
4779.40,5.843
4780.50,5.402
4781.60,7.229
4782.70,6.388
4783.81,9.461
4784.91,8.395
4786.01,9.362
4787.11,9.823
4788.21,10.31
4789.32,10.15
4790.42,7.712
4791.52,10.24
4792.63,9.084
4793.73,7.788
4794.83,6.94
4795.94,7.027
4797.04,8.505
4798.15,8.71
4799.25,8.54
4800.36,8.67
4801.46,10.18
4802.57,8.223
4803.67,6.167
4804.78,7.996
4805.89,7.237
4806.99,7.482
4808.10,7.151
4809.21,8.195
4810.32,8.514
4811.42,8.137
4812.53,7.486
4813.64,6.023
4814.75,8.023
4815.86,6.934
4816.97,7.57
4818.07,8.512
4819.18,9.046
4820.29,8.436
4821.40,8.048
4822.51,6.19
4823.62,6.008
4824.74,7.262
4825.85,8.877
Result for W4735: 0.6 Angstrom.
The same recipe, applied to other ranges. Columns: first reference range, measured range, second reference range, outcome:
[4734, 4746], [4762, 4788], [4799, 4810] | -0.20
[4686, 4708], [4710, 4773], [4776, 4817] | -1.07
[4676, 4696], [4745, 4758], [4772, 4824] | -1.02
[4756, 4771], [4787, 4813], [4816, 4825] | -1.73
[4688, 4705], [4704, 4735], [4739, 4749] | -0.10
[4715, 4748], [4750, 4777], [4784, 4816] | -0.57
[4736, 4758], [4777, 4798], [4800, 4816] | -0.94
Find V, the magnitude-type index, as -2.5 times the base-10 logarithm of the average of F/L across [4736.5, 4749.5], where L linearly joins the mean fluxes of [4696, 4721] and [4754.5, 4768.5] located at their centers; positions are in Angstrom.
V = 0.067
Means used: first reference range 8.11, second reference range 8.46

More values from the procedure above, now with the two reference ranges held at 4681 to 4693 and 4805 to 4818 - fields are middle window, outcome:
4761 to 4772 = -0.07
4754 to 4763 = -0.13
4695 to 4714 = -0.05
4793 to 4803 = -0.10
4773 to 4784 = 0.05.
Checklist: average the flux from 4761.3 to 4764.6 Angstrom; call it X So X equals 8.45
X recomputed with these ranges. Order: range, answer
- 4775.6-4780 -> 8.08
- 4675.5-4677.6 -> 7.61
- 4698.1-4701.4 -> 8.62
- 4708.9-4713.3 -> 8.83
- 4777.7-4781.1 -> 6.37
